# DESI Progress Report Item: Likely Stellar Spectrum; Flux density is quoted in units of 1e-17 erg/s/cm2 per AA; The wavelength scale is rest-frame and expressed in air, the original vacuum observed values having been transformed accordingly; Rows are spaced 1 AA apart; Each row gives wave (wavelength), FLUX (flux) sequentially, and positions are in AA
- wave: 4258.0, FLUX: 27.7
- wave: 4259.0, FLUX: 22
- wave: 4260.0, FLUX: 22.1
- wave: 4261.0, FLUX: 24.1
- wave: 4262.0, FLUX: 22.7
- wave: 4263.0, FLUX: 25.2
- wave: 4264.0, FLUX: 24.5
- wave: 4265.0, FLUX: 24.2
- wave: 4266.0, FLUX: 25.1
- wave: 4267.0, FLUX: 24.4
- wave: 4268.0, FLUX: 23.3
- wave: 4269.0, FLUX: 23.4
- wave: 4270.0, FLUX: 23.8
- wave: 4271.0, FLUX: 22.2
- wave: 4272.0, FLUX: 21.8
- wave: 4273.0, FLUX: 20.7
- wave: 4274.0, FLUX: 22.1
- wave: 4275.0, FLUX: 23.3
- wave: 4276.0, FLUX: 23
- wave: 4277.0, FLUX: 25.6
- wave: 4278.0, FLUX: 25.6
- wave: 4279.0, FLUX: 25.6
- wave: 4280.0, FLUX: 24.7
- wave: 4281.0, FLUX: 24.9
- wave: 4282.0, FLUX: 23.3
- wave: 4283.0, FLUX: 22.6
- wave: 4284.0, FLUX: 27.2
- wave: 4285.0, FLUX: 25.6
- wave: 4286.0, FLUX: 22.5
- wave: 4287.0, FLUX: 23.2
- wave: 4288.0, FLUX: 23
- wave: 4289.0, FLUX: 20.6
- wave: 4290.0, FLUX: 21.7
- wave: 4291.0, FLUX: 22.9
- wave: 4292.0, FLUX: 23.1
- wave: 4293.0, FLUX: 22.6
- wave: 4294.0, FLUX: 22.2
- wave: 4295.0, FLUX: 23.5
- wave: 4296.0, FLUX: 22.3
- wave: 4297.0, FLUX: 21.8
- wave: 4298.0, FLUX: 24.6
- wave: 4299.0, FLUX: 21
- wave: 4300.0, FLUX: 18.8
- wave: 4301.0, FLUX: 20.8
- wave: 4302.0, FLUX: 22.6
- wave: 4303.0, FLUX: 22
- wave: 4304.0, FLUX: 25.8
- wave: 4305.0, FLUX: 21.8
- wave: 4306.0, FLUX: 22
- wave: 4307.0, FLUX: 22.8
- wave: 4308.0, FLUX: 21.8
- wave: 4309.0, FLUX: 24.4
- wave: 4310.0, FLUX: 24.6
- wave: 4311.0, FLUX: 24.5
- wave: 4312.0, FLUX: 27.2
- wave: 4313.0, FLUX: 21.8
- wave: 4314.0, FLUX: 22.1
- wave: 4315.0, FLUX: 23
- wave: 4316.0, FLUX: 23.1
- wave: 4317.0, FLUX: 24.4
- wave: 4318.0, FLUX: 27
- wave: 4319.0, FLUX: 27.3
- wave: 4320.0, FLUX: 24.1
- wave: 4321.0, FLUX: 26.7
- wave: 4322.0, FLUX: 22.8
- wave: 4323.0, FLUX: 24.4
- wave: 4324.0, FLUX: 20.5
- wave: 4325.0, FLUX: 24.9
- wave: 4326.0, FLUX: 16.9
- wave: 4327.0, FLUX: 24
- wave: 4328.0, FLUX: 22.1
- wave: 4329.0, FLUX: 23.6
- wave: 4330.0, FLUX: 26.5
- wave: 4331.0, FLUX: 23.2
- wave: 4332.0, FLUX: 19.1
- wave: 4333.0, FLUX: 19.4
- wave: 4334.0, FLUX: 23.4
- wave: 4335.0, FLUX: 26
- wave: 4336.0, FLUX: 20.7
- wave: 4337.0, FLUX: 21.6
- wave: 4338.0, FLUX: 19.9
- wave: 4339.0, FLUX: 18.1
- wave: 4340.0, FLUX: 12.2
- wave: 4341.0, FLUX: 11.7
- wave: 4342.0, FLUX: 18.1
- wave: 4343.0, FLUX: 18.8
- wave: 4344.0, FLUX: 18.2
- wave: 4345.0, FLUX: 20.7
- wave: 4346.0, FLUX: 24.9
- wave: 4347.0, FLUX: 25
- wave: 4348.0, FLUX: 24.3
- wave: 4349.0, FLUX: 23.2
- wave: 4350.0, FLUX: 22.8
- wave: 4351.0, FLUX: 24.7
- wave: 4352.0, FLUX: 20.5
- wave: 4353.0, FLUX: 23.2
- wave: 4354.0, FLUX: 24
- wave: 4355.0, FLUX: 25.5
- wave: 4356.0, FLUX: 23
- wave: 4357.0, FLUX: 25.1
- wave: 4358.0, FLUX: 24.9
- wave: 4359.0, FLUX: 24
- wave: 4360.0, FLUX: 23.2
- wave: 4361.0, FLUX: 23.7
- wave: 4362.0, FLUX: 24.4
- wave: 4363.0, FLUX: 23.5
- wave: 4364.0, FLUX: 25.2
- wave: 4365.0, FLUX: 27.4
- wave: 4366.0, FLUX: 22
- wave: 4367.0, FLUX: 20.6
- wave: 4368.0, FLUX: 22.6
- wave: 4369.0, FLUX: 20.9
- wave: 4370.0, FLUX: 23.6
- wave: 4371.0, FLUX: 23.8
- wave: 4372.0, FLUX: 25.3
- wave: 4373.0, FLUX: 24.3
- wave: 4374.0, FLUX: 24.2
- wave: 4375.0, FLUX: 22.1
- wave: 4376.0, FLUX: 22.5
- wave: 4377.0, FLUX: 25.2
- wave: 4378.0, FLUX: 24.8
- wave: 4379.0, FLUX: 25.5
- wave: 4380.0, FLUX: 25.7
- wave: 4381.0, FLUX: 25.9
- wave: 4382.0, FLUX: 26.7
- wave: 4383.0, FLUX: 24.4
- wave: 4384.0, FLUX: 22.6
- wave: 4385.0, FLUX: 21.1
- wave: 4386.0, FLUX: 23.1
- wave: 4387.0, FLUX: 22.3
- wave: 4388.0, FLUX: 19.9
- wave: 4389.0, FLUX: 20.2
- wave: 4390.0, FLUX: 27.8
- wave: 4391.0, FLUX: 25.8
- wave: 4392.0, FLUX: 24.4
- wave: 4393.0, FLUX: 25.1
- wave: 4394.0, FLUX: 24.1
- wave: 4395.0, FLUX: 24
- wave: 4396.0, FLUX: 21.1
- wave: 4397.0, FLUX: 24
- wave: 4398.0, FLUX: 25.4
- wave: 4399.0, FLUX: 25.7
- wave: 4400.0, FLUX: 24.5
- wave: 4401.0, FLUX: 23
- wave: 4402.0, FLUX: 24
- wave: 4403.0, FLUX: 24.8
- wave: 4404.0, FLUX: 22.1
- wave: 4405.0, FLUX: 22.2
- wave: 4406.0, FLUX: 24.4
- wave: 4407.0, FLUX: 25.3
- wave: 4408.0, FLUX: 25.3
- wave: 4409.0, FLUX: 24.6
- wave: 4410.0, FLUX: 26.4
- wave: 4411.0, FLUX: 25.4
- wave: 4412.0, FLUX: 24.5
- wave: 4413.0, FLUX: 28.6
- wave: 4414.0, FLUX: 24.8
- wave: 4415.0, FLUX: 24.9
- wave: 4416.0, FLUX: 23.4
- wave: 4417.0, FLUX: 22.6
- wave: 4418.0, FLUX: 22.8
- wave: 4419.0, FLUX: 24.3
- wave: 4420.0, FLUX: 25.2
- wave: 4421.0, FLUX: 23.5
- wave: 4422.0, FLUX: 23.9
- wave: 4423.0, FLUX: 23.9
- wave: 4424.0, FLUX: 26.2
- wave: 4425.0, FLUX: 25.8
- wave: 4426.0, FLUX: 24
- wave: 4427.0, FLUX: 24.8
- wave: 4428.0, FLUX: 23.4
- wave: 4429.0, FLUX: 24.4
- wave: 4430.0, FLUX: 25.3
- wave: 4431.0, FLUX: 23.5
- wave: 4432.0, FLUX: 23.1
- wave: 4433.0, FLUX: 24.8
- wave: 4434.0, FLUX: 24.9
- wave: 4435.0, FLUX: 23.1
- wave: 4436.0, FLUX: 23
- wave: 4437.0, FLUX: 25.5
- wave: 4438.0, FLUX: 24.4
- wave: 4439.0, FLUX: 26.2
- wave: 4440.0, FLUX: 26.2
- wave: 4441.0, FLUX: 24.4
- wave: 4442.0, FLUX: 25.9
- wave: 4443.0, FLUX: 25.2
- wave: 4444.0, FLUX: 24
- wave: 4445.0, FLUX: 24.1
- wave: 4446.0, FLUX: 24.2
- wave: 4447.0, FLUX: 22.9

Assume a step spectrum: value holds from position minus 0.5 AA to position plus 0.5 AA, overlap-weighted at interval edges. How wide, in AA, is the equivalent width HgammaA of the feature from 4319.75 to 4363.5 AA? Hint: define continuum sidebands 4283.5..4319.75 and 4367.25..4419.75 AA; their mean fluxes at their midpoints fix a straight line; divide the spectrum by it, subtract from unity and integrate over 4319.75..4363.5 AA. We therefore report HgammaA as 2.6 AA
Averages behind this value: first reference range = 23.2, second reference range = 24.1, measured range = 22.2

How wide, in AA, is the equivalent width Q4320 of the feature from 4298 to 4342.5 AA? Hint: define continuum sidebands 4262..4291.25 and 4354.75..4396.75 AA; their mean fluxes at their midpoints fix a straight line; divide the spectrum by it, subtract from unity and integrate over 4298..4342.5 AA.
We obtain 2.7 AA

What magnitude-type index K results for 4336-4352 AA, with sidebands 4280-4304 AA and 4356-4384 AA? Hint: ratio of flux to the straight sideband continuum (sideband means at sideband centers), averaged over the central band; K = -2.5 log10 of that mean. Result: 0.17 mag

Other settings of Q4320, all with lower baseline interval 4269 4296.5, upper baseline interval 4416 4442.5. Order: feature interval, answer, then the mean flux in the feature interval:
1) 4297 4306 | 0.5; 22.1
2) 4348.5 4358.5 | 0.1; 23.7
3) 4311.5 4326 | -0.2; 24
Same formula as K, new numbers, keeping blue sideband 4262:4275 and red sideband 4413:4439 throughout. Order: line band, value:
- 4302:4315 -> 0.01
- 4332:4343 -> 0.24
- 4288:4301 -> 0.07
